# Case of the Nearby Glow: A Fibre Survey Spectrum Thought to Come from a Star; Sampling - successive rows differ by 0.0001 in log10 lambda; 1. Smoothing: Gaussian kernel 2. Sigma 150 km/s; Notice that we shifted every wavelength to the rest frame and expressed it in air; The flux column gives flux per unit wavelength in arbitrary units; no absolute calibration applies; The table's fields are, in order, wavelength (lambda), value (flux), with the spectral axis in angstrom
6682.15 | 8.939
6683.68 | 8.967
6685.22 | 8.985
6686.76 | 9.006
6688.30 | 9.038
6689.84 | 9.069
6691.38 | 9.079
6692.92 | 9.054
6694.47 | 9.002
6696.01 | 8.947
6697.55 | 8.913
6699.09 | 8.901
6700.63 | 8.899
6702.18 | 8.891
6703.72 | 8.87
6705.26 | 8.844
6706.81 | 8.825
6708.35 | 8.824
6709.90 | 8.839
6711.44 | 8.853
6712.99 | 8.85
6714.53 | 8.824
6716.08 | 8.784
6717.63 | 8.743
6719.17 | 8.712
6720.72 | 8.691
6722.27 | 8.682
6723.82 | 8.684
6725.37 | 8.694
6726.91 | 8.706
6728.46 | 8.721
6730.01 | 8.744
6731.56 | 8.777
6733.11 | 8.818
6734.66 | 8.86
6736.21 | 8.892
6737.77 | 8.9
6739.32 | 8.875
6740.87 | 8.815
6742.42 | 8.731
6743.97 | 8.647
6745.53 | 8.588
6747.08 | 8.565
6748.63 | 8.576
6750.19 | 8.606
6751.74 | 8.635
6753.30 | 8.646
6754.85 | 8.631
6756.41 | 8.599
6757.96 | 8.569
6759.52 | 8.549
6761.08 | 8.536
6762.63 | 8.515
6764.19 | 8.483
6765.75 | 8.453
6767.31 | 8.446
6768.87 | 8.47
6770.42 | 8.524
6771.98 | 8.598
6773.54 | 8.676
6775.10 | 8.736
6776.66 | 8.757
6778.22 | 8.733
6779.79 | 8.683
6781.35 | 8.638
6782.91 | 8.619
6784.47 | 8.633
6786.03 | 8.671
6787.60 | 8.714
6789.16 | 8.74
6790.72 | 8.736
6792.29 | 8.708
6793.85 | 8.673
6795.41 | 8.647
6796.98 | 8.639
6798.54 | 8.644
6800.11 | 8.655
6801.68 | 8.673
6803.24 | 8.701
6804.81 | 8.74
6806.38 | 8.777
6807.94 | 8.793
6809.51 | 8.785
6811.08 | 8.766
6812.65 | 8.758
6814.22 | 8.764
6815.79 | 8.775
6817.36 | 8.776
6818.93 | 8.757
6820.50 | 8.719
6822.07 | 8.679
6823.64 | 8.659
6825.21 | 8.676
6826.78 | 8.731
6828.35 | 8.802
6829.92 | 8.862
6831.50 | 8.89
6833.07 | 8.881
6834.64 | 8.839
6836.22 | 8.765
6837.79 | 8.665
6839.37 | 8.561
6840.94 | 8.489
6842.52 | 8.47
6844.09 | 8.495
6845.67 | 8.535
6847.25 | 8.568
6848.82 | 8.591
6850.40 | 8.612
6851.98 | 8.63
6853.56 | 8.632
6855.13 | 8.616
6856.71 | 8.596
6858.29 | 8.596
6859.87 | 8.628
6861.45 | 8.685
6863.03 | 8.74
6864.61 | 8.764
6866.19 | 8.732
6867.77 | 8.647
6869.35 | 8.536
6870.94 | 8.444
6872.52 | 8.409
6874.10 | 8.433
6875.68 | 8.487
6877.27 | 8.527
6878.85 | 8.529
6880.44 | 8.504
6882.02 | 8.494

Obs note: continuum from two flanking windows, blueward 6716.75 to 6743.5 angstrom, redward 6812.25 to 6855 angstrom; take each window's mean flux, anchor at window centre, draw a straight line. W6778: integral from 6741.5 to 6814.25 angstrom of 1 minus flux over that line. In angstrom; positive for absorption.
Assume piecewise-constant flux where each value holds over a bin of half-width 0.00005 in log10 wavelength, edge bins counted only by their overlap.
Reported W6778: 0.70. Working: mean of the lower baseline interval 8.77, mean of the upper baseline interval 8.69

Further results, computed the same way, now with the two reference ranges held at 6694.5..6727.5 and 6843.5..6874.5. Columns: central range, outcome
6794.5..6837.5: -0.4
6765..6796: 0.2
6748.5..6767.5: 0.4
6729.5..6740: -0.1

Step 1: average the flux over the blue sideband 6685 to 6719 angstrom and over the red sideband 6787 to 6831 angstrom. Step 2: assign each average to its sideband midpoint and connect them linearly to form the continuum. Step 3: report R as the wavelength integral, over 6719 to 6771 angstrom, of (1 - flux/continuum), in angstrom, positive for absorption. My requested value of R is 1.05 angstrom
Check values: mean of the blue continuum 8.91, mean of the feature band 8.66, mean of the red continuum 8.73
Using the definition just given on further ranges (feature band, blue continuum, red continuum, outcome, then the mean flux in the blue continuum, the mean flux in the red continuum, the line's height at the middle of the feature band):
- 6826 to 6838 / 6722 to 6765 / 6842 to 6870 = -0.25 angstrom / 8.68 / 8.62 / 8.63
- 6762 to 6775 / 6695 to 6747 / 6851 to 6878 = 0.29 angstrom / 8.8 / 8.59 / 8.73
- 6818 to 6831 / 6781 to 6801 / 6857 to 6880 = -0.16 angstrom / 8.67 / 8.58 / 8.63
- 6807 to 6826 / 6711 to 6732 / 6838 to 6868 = -0.21 angstrom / 8.75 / 8.61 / 8.65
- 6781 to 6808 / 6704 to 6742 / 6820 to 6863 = 0.08 angstrom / 8.79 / 8.66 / 8.71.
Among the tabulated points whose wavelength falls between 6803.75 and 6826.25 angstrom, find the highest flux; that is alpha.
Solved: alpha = 8.793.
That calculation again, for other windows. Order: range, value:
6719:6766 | 8.9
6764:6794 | 8.757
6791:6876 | 8.89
